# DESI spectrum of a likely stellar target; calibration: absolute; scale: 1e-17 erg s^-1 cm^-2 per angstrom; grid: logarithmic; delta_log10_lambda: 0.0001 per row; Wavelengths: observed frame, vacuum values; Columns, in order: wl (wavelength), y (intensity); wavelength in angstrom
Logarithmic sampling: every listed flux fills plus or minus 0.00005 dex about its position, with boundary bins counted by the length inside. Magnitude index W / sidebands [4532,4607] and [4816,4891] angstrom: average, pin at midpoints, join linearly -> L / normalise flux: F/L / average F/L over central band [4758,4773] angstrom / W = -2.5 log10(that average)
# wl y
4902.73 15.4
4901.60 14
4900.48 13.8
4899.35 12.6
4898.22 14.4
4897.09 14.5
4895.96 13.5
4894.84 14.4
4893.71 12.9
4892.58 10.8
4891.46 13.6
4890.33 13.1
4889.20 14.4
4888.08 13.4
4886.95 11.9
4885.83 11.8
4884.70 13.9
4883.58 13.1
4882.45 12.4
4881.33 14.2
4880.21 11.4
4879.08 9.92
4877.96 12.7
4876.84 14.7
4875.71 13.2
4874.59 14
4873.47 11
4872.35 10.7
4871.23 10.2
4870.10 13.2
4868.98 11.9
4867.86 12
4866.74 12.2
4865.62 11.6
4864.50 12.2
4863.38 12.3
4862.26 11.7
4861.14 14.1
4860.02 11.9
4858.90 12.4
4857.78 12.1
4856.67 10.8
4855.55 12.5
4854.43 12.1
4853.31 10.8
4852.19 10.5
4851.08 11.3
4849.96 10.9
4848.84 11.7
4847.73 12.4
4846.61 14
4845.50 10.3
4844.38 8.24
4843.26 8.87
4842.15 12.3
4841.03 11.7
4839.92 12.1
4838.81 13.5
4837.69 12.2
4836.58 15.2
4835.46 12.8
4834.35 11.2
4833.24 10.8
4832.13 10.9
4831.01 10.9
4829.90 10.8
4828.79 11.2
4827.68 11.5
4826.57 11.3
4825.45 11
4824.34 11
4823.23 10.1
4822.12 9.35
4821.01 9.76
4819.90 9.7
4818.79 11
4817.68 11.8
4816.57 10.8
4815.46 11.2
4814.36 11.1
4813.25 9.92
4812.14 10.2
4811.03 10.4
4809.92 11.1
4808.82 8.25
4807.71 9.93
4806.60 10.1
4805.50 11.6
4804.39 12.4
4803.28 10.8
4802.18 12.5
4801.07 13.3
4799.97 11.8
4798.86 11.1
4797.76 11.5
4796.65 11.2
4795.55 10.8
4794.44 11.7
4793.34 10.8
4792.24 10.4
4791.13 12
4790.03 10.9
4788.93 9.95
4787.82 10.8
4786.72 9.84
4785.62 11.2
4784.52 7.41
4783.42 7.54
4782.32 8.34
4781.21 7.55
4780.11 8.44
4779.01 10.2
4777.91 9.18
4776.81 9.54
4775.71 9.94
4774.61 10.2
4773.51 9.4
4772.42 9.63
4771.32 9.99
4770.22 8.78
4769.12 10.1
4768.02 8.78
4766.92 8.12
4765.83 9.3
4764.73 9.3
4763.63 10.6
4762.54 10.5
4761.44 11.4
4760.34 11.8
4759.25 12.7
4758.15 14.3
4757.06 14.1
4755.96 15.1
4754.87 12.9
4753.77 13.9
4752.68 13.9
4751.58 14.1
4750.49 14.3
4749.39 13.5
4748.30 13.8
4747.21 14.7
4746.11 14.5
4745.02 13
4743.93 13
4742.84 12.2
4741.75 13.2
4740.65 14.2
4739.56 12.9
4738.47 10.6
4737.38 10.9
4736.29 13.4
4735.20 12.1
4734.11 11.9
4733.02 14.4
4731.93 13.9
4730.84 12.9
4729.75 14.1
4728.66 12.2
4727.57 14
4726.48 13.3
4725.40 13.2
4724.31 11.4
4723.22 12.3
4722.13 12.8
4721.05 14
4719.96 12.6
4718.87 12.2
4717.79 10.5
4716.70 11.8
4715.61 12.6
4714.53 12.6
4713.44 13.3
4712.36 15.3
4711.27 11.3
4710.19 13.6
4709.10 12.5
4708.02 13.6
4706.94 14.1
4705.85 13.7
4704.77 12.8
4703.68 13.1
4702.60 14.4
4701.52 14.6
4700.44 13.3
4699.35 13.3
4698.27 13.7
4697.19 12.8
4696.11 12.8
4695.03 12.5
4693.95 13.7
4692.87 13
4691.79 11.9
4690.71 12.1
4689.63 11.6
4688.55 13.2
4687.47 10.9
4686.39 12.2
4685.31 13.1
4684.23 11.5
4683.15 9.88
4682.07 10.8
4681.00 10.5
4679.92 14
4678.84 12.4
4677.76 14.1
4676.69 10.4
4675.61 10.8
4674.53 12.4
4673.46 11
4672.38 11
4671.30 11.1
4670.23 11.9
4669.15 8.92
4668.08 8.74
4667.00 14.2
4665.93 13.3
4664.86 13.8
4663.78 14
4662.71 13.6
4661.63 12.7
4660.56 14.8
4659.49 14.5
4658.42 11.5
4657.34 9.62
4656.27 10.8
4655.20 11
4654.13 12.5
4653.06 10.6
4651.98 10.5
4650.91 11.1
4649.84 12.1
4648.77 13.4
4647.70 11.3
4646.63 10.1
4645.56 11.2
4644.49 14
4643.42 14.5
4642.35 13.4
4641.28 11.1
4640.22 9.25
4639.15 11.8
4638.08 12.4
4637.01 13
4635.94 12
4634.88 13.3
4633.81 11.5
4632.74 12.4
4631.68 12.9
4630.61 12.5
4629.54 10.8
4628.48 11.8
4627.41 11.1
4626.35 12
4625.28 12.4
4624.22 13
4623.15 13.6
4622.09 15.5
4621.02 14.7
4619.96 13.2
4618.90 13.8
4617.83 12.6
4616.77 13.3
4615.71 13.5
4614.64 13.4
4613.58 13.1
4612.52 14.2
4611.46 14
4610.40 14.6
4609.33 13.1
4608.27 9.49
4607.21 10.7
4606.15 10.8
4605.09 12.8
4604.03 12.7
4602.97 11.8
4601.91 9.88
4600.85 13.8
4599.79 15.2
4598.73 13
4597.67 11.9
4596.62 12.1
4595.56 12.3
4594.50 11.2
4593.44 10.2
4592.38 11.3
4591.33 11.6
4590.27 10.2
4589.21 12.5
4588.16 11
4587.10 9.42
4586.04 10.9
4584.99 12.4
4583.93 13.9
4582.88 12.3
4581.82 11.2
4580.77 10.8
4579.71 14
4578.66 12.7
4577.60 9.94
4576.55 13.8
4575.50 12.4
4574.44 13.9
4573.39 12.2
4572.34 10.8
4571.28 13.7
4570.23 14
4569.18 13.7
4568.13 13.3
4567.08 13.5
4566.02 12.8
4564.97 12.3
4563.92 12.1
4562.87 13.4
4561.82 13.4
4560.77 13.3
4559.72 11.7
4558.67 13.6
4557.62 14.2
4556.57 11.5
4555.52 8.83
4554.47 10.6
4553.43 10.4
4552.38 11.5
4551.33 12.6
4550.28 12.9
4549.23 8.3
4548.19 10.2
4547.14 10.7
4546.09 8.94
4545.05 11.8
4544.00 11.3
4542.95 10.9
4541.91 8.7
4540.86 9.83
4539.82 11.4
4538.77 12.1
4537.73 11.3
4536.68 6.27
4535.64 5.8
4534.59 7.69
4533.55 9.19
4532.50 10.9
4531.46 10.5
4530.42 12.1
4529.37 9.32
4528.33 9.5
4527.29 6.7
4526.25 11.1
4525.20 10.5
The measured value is 0.145 mag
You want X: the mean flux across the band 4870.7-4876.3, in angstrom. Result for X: 11.8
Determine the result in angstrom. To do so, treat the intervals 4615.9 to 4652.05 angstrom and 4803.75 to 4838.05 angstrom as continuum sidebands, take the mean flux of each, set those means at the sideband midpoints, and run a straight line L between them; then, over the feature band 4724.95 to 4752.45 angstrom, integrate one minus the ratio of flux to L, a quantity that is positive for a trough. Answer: -3.85 angstrom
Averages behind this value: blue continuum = 12.4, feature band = 13.2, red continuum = 10.9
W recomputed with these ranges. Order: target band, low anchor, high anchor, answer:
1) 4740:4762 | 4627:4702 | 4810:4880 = -0.145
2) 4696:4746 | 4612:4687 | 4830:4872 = -0.079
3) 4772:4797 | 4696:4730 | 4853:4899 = 0.285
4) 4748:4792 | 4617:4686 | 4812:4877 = 0.093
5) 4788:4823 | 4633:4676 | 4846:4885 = 0.117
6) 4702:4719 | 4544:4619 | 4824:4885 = -0.083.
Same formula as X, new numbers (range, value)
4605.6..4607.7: 10.8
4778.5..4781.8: 8.69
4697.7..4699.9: 13.5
